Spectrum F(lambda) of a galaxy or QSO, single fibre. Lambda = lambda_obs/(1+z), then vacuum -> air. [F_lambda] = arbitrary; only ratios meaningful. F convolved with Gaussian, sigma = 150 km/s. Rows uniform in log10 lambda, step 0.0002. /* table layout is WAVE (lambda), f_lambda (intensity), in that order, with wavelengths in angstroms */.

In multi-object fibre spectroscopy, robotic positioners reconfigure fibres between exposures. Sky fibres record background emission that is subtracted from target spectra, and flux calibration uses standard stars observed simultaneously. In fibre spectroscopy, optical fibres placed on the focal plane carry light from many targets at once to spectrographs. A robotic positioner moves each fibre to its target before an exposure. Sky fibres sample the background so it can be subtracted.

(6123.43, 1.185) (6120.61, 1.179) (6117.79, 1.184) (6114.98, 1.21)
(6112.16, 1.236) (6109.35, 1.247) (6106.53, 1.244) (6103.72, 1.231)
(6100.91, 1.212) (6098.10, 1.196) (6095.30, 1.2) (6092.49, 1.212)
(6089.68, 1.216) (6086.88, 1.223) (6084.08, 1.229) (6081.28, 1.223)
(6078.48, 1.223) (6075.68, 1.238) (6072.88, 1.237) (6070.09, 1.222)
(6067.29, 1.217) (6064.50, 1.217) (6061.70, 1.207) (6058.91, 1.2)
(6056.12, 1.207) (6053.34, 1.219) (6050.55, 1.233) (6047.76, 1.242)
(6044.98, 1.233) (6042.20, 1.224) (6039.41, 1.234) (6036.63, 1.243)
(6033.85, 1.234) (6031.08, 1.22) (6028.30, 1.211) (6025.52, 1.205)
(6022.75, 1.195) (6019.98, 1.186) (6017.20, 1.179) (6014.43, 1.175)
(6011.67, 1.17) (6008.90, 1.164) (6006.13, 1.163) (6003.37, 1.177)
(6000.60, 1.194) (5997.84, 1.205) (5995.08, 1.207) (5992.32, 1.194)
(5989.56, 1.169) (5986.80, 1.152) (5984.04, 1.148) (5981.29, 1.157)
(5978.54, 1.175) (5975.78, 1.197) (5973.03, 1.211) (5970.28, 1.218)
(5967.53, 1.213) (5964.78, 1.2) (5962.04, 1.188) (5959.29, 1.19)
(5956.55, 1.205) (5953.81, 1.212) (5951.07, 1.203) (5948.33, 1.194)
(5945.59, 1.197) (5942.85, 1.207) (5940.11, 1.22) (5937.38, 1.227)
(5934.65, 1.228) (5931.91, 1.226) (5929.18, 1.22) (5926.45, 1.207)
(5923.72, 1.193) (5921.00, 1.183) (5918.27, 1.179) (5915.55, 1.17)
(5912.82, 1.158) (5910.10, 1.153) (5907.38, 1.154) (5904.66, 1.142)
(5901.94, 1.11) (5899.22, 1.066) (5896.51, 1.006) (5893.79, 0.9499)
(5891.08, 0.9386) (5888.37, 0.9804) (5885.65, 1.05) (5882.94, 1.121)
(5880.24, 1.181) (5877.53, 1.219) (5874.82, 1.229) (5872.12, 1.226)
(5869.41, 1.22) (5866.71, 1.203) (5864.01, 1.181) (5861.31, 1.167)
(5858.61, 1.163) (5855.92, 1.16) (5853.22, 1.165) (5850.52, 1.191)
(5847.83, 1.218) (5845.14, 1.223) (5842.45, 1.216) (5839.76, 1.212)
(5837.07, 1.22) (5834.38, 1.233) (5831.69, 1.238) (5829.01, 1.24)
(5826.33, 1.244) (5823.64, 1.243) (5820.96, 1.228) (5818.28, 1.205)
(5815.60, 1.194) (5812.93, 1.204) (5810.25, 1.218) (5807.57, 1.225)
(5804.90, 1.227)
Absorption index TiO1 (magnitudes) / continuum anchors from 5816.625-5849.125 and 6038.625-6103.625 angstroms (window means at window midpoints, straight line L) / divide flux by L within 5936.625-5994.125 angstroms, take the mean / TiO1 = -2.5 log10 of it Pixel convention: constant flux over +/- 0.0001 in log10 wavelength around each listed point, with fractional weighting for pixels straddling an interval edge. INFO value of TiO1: 0.03 mag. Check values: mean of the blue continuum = 1.23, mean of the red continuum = 1.22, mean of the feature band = 1.19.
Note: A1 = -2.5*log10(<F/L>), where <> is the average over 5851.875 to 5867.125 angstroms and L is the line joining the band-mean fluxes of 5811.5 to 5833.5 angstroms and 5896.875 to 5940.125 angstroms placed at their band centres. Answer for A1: 0.03 mag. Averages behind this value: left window 1.22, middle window 1.17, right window 1.17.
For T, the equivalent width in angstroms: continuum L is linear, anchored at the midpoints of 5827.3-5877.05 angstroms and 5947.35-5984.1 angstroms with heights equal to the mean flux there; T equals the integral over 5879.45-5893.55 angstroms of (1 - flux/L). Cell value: 1.9 angstroms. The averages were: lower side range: 1.21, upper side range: 1.2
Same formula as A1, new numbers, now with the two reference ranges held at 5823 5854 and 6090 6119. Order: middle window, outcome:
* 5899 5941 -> 0.04 mag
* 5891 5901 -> 0.21 mag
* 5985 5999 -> 0.03 mag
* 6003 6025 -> 0.04 mag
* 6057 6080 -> 0.00 mag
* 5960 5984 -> 0.02 mag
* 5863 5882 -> 0.01 mag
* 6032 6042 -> -0.01 mag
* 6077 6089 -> -0.01 mag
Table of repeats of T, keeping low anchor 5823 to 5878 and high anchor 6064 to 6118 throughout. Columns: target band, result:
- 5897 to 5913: 1.2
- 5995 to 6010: 0.4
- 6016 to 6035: 0.2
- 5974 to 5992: 0.7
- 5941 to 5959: 0.2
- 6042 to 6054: -0.1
